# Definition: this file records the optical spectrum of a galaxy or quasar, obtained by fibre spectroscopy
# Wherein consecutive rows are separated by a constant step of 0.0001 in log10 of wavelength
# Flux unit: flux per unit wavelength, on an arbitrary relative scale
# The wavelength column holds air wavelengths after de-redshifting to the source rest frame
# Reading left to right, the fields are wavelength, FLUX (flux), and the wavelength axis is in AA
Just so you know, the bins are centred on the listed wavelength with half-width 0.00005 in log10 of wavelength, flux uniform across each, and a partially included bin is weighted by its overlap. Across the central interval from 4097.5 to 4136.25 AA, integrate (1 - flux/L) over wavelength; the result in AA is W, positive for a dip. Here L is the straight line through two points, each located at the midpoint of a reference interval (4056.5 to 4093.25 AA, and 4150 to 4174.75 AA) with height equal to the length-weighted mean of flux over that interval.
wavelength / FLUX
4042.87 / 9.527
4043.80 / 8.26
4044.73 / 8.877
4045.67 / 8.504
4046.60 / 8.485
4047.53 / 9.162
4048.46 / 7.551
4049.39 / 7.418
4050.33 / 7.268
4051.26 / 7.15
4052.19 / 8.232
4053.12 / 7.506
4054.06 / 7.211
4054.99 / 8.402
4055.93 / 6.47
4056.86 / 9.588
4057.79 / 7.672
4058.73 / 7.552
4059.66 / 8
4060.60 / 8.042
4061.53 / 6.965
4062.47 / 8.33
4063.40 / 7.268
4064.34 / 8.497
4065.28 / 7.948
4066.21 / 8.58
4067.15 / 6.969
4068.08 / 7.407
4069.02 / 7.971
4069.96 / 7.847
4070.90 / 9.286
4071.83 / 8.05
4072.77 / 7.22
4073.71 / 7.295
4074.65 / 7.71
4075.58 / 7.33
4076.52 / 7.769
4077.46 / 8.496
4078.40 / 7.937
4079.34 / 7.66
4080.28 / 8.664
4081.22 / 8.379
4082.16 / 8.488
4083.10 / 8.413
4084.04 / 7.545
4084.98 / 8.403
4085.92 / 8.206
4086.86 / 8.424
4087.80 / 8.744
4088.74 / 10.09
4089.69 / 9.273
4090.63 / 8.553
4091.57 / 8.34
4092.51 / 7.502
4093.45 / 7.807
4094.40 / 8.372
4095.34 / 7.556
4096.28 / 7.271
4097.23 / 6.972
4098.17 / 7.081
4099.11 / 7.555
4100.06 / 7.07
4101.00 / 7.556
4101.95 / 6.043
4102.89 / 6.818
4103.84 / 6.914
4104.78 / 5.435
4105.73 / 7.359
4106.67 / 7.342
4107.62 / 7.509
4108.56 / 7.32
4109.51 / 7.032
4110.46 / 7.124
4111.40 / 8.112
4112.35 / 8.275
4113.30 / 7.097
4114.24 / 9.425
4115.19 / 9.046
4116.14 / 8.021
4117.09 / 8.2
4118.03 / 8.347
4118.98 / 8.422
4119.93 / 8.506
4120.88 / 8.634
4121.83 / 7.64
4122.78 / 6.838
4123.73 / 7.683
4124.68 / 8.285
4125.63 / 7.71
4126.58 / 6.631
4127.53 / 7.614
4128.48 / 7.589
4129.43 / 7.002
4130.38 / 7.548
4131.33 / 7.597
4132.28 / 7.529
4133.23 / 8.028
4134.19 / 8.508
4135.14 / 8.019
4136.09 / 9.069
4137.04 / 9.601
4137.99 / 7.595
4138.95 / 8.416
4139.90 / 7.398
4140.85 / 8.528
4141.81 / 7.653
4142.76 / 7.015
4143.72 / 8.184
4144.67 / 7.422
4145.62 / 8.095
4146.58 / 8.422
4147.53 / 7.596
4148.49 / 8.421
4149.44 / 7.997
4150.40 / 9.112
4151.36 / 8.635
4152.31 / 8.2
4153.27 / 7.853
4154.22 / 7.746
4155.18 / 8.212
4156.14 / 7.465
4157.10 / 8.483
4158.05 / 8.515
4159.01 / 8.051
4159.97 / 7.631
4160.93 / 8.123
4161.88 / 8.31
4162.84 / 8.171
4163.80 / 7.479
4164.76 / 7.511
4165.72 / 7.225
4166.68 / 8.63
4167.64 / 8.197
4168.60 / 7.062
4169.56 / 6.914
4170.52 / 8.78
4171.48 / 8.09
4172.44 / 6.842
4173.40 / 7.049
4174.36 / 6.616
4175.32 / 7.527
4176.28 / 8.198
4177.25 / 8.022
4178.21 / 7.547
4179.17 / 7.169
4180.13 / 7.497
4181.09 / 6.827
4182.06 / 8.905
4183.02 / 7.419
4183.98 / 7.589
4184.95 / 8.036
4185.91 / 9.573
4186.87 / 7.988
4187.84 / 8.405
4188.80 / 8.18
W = 1.8 AA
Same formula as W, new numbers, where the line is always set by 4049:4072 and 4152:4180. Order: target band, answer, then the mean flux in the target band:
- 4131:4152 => -0.94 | 8.13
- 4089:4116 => 0.75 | 7.59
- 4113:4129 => -0.40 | 7.99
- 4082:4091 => -0.93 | 8.62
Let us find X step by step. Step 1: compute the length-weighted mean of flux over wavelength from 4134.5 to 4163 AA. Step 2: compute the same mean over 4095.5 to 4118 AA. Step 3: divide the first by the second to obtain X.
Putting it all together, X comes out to 1.1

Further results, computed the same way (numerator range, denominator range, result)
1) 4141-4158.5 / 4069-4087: 1.00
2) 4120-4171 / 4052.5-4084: 1.00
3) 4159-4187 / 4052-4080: 0.99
